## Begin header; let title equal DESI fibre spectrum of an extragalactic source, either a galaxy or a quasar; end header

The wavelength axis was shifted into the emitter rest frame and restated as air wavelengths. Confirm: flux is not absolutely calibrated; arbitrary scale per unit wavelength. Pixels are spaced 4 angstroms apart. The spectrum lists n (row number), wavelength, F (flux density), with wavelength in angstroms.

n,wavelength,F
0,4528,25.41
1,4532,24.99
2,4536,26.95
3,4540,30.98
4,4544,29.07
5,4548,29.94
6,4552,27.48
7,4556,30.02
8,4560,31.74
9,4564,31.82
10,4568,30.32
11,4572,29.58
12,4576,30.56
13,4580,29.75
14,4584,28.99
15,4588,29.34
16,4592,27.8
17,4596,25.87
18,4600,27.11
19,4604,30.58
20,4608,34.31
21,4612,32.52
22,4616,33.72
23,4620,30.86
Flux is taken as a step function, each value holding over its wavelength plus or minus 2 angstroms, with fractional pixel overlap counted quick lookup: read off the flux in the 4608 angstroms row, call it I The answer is 34.31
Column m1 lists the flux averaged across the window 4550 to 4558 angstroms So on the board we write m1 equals 28.8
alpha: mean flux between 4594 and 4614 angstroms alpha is 30.1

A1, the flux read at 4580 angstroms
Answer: 29.75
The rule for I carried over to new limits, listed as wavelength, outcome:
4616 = 33.72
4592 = 27.8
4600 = 27.11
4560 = 31.74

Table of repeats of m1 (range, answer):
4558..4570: 31.3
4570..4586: 29.7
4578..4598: 28.4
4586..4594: 28.6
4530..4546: 28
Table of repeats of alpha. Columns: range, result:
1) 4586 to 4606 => 28.1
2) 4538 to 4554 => 29.4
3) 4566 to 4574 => 29.9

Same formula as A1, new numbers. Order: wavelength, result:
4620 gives 30.86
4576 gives 30.56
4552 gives 27.48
